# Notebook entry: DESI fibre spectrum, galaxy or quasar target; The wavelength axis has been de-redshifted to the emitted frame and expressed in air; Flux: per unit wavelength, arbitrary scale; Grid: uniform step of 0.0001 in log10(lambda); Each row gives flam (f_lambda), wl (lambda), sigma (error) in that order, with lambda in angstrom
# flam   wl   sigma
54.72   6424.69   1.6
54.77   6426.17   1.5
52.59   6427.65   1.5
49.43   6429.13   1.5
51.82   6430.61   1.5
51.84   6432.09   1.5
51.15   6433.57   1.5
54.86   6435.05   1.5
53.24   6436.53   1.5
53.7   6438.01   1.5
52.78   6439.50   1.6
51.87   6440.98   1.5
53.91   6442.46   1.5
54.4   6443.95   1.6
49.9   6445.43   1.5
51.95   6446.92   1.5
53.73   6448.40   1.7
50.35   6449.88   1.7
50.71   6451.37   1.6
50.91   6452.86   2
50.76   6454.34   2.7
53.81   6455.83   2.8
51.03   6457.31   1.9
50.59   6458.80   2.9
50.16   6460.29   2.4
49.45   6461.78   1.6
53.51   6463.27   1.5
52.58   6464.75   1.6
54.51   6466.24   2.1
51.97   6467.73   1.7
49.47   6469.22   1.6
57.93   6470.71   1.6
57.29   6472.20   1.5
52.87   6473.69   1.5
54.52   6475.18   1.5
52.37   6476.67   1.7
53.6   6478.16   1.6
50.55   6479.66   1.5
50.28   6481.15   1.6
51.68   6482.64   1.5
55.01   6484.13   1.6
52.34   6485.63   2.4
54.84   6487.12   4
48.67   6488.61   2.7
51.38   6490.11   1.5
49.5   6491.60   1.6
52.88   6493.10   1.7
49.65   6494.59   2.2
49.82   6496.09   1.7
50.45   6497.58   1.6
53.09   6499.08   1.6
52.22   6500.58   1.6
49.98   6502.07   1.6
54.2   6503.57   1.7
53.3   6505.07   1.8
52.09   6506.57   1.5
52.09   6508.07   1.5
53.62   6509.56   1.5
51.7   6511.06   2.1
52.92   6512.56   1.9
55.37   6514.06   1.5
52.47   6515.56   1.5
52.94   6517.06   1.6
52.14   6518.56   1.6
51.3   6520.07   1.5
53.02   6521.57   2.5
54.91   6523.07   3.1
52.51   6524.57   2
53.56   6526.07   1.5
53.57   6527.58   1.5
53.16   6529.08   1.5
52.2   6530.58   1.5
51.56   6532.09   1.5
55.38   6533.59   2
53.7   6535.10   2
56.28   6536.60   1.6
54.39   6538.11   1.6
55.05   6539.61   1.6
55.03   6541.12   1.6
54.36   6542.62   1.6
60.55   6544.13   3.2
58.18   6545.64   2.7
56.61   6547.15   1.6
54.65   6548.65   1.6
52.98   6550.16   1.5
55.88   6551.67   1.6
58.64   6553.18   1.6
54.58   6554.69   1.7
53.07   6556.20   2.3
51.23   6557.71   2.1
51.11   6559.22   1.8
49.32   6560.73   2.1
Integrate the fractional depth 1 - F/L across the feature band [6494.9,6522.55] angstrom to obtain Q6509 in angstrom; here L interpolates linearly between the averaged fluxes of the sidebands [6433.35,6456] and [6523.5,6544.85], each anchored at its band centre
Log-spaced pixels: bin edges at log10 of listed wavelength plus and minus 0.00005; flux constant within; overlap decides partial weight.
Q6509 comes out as 0.7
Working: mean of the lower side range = 52.4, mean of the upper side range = 54.4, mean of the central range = 52.3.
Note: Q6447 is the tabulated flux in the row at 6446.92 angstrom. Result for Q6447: 51.95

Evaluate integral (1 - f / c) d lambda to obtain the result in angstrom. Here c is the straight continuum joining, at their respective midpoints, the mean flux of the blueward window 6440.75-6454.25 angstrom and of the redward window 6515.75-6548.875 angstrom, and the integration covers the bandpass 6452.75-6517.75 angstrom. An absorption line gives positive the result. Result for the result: 0.8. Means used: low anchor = 51.9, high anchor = 54.3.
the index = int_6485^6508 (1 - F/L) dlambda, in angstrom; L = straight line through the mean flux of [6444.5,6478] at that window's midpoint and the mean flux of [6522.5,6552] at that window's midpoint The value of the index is 0.8 angstrom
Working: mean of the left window 52.3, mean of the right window 54.7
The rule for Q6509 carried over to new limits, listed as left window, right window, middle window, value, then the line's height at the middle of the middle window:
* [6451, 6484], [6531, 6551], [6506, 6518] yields 0.3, 54.1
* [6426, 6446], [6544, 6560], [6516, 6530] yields 0.4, 54.4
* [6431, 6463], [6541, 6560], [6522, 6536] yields 0.3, 54.5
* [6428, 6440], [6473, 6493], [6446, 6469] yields 0.3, 52.3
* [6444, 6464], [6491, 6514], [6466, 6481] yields -0.5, 51.6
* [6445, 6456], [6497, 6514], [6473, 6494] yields 0.0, 52.1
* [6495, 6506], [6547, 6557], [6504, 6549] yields -0.4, 53.5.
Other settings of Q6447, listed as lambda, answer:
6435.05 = 54.86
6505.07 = 53.3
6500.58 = 52.22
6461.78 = 49.45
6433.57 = 51.15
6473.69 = 52.87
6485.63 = 52.34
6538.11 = 54.39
